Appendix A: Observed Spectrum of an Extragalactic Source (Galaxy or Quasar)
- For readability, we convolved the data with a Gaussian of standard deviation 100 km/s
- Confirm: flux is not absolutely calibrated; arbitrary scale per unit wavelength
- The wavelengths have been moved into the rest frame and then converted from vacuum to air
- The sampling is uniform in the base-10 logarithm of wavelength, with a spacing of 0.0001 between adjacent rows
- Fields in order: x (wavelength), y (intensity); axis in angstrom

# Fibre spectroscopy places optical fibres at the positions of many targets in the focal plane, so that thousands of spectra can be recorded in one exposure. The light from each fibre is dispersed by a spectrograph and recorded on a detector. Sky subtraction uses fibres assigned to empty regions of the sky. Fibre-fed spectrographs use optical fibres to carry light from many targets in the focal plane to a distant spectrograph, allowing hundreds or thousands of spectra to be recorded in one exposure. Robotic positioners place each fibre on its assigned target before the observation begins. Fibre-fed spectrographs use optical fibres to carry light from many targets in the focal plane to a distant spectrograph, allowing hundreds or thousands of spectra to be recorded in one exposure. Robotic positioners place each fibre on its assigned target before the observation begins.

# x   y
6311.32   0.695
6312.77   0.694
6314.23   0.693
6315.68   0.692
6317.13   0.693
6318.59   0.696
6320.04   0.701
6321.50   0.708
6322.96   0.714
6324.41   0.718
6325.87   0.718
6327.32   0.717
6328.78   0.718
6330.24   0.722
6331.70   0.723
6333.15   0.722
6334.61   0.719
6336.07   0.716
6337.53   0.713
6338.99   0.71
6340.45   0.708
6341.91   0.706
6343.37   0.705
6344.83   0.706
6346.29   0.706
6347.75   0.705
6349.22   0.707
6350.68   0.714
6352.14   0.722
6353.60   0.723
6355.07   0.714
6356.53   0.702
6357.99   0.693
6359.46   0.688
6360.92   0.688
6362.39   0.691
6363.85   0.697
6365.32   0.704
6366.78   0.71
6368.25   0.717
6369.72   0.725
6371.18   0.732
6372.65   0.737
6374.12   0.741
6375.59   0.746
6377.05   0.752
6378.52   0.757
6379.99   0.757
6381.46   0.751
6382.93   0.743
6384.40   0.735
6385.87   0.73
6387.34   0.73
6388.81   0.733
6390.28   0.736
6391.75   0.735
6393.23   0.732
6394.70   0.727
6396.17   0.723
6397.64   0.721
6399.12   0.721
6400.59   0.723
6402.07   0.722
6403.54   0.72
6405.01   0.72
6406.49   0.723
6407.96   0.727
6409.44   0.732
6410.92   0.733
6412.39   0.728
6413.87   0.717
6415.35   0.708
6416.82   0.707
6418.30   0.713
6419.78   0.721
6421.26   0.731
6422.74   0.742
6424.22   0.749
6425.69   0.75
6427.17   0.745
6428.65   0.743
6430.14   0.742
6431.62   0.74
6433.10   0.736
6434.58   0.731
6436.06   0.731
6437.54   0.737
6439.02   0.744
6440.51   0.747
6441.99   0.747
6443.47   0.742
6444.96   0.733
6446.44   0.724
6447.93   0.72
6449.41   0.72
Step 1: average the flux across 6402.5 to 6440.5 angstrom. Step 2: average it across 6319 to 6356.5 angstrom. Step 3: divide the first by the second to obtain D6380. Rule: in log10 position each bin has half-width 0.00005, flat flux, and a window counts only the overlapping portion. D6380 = 1.0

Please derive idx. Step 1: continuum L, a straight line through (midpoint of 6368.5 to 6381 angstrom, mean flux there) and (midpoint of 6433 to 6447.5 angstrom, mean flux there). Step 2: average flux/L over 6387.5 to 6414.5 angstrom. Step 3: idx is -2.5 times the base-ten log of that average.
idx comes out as 0.02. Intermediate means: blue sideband 0.743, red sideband 0.737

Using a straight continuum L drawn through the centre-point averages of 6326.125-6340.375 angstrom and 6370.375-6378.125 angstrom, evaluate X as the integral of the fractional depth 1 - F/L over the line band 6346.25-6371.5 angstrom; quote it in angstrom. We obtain 0.9 angstrom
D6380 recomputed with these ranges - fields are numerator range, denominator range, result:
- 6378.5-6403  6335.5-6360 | 1.04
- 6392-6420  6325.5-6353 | 1.01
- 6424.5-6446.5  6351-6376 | 1.04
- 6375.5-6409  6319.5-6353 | 1.03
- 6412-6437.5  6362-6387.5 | 1.00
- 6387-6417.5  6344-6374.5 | 1.02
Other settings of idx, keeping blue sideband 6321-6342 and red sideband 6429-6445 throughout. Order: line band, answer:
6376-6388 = -0.03 mag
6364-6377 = 0.00 mag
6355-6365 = 0.04 mag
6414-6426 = 0.01 mag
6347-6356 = 0.01 mag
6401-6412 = 0.01 mag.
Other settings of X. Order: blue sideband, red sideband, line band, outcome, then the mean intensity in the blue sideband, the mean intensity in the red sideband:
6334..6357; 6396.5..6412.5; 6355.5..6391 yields -0.37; 0.711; 0.724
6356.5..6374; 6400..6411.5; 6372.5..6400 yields -0.78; 0.708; 0.725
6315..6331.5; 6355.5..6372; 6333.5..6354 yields -0.13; 0.709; 0.705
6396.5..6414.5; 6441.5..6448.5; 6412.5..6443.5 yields -0.22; 0.724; 0.733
